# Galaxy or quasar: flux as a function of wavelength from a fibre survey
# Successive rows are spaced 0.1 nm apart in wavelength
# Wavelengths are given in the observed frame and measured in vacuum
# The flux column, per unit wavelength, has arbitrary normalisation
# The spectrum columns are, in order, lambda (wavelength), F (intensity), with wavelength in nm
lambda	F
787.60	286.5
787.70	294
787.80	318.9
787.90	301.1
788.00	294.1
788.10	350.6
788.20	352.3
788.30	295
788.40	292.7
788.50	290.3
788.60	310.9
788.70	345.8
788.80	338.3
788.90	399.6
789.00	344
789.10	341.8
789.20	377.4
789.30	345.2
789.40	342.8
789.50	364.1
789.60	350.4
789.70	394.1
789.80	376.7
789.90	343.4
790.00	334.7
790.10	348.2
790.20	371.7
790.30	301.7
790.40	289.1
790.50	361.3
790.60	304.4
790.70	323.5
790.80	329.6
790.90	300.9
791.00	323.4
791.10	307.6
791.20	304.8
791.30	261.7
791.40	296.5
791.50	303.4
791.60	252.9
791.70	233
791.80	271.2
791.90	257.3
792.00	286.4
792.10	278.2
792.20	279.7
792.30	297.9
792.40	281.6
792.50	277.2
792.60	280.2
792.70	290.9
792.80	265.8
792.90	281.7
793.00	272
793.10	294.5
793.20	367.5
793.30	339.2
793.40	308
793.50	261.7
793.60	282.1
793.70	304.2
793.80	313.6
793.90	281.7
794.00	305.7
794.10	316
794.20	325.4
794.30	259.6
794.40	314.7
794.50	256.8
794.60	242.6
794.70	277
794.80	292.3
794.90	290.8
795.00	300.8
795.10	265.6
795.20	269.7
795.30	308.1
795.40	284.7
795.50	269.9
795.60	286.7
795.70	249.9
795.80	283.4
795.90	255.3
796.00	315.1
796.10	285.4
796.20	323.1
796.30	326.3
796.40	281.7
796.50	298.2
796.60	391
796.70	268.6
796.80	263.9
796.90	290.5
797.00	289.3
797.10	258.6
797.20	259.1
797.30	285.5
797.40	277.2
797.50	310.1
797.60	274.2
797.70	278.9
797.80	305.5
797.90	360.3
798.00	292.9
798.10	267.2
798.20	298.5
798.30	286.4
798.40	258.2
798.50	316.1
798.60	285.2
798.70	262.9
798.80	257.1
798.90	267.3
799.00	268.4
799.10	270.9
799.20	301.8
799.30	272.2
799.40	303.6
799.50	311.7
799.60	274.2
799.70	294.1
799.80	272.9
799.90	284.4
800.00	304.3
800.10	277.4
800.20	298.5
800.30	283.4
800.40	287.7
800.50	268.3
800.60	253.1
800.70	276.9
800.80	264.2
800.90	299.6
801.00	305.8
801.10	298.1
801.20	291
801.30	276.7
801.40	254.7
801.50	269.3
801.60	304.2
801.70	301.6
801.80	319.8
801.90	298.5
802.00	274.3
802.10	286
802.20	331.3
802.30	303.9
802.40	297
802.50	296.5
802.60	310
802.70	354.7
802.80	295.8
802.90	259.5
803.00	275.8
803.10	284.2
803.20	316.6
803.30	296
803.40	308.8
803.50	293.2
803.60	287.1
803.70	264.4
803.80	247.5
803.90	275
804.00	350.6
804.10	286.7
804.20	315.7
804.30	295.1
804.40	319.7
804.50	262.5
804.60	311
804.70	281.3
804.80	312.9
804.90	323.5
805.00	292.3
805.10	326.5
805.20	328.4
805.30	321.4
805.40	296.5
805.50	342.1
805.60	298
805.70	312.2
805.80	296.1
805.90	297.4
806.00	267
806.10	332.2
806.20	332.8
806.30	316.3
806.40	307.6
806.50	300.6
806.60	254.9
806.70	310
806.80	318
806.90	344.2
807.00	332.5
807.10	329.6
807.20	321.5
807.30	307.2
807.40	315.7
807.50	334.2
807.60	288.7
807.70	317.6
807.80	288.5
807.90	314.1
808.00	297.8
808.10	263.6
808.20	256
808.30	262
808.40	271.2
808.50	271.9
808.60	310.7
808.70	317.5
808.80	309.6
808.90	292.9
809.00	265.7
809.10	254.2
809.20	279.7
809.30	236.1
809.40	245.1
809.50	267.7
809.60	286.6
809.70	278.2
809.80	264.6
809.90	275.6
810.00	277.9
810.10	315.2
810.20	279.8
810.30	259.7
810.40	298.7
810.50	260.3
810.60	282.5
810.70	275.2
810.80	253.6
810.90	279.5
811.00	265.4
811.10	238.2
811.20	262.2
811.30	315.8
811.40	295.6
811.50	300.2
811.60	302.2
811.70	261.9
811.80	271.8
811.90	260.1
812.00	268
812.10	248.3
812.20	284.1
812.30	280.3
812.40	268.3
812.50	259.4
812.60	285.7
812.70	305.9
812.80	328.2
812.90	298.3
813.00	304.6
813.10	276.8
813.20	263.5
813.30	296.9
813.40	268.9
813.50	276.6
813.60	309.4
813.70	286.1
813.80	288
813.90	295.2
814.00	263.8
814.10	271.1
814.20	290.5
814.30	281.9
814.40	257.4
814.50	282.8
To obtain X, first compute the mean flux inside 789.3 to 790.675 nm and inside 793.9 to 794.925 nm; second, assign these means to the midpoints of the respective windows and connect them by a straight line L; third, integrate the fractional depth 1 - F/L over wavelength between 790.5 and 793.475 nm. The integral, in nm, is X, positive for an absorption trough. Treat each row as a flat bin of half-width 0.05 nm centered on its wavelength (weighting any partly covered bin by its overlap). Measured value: 0.24 nm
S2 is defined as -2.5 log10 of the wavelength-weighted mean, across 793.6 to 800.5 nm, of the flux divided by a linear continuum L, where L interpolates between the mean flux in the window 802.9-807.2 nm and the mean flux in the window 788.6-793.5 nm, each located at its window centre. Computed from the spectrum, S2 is 0.08 mag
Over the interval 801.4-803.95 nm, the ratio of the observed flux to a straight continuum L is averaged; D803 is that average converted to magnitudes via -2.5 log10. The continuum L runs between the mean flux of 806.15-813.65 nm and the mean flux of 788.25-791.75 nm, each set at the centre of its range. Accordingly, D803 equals 0.028 mag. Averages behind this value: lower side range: 326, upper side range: 287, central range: 293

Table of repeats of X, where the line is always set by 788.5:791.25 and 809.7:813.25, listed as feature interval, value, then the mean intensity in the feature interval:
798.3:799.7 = 0.14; 281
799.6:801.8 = 0.17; 285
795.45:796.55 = 0.11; 289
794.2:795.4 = 0.16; 282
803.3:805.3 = 0.00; 300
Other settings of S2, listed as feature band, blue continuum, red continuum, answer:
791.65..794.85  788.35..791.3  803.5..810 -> 0.14 mag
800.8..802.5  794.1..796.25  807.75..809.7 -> -0.05 mag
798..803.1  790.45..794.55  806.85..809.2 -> 0.03 mag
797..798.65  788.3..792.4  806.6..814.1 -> 0.07 mag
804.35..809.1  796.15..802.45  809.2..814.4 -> -0.08 mag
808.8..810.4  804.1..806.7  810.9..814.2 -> 0.07 mag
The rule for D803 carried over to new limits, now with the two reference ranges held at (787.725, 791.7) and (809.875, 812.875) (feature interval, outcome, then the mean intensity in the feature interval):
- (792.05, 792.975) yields 0.141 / 281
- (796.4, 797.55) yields 0.075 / 290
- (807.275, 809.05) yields -0.028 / 293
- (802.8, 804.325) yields 0.020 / 291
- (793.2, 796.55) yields 0.085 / 291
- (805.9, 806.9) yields -0.059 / 306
